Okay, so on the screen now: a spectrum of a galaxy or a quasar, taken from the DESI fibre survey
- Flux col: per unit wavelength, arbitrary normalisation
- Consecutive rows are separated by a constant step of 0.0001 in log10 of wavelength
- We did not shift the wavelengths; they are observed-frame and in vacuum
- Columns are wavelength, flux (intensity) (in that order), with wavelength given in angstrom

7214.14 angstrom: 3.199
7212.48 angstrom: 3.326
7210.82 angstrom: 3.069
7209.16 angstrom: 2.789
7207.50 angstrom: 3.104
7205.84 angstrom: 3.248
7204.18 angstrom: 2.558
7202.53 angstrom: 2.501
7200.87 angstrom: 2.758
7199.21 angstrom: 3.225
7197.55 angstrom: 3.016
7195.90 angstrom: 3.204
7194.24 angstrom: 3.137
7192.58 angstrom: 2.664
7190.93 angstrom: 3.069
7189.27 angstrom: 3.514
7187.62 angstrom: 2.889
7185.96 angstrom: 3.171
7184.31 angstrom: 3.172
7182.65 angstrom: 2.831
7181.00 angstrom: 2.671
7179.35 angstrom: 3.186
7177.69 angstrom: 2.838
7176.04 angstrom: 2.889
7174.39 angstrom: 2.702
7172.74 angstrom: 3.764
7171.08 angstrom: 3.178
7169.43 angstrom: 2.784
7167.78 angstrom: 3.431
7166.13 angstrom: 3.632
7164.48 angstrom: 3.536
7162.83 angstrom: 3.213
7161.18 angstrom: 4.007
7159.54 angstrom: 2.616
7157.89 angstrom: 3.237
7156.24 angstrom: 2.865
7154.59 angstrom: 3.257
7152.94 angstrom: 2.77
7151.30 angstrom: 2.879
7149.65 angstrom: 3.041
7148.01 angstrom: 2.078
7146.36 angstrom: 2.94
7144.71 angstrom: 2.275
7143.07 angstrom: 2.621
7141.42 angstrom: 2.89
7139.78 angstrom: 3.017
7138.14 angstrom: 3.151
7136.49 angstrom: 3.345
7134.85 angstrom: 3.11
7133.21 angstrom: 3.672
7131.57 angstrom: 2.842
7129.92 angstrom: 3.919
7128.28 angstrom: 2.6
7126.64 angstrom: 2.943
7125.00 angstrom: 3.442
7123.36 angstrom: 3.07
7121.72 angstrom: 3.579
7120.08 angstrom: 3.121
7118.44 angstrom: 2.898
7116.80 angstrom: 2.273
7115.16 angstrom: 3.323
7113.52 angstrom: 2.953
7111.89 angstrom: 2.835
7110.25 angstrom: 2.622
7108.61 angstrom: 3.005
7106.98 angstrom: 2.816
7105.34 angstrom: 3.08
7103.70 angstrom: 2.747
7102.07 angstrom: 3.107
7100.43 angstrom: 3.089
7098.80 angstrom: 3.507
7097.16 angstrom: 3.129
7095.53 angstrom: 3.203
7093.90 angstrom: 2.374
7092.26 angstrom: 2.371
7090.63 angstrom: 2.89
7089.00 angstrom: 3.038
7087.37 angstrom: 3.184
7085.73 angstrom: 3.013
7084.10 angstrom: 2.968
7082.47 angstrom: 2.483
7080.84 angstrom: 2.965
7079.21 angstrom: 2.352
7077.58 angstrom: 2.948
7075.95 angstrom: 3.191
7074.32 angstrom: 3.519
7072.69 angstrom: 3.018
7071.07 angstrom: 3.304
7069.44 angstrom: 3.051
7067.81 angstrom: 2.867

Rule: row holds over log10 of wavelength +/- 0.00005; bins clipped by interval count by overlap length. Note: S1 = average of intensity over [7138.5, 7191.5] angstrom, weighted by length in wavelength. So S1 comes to 3.03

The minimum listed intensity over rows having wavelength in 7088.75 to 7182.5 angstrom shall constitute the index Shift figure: 2.078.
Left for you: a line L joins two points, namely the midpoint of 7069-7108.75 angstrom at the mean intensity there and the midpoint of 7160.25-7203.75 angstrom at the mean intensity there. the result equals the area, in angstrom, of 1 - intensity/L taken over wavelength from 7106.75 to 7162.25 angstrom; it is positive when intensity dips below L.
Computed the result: 0.7 angstrom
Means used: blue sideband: 2.97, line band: 3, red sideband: 3.11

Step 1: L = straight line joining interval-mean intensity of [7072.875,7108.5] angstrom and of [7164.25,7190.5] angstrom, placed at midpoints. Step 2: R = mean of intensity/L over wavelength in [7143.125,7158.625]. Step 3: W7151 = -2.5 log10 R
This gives 0.10 mag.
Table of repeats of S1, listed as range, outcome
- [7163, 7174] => 3.35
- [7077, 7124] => 2.93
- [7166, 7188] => 3.07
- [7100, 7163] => 3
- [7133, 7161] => 2.94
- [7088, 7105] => 2.95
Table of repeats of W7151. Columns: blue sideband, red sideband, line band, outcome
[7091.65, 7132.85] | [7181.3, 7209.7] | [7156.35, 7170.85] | -0.099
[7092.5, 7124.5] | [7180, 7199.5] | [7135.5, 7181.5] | -0.005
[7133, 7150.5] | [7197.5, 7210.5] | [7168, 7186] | -0.046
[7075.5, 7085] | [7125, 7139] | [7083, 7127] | 0.006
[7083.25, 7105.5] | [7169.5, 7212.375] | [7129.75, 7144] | -0.051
